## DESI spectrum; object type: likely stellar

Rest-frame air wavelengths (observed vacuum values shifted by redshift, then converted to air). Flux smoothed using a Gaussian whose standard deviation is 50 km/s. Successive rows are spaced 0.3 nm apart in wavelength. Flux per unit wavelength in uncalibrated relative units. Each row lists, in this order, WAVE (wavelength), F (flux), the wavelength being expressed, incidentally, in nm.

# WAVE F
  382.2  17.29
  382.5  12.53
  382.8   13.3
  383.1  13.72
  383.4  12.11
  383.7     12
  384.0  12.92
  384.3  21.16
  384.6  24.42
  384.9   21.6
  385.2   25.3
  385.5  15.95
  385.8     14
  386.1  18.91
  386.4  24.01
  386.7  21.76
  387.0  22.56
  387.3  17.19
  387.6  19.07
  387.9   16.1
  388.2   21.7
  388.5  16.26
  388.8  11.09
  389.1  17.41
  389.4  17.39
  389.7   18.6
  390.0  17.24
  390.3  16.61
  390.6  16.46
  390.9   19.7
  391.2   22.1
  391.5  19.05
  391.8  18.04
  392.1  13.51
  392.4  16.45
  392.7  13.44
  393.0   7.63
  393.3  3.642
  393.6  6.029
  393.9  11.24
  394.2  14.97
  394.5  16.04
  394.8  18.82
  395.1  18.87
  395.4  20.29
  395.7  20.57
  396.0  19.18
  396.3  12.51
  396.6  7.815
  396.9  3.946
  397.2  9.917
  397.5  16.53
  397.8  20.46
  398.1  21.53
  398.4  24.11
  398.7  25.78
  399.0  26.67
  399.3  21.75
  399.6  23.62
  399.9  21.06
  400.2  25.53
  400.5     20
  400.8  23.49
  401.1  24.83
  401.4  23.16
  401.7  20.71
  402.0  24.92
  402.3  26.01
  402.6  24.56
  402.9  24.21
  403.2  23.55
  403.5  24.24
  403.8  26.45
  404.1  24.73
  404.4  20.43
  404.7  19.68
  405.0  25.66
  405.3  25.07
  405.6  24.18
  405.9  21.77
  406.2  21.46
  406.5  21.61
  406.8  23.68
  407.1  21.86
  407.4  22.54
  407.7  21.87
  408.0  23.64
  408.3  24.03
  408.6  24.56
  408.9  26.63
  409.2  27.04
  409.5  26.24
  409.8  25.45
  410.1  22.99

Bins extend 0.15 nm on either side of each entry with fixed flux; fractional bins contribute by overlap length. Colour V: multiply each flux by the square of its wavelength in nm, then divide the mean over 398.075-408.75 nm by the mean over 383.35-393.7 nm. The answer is 1.49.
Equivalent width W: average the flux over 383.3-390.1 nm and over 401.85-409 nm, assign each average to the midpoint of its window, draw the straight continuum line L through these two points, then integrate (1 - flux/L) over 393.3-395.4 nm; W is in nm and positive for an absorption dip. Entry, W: 0.67 nm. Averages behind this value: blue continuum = 18.3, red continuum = 23.6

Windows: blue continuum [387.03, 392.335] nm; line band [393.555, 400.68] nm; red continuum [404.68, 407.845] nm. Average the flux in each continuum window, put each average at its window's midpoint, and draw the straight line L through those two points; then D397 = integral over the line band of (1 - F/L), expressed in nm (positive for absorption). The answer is 0.72 nm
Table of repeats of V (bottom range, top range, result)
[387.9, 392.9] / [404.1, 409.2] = 1.48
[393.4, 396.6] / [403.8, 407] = 1.58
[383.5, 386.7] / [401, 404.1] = 1.39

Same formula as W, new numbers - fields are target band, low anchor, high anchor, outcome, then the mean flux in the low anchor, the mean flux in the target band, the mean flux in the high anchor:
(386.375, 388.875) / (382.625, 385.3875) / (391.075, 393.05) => -0.31 nm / 17.3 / 18.8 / 16.1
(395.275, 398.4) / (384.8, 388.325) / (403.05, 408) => 0.86 nm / 19.8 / 15.7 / 23.1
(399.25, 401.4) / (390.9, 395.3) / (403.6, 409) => -0.40 nm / 14.5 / 23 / 23.3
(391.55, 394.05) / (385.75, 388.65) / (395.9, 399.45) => 0.93 nm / 19.3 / 11.6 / 17.5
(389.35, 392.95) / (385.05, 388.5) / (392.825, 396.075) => -0.13 nm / 19.5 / 17.1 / 14.2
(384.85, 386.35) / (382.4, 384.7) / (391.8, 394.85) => -0.49 nm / 15.1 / 19.3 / 12.2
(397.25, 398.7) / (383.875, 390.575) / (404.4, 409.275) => 0.05 nm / 18.7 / 20.4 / 23.3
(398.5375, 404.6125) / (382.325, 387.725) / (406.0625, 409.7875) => -0.43 nm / 17.9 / 23.7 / 23.8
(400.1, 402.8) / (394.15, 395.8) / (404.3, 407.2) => -0.35 nm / 18.4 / 23.7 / 22.6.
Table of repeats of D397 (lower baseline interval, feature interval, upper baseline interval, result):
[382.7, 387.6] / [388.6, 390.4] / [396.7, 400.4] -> 0.23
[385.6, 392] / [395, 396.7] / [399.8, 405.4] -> 0.34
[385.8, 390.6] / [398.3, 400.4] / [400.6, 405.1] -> -0.15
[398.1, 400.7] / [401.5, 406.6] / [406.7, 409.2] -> 0.03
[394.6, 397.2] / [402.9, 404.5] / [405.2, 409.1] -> -0.25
